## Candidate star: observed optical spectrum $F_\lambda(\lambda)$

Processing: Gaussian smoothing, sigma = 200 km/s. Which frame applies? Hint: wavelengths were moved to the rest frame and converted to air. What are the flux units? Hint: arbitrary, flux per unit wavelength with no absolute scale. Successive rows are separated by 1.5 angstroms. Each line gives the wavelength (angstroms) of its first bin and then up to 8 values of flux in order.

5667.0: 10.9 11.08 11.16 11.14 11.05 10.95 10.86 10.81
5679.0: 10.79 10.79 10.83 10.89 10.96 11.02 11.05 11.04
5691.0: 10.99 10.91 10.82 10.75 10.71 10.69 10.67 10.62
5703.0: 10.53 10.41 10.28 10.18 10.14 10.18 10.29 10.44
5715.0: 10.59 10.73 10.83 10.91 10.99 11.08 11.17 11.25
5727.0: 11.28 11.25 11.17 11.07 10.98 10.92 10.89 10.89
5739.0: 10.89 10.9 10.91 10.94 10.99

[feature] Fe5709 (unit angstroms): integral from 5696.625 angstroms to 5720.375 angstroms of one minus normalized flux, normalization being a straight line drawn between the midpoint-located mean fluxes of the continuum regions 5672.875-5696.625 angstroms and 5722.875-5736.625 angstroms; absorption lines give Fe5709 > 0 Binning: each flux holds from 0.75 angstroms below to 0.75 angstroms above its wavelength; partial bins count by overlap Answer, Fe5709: 1.08 angstroms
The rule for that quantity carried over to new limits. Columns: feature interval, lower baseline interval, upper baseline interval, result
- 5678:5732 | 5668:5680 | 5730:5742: 0.9 angstroms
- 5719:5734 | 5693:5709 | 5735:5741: -0.5 angstroms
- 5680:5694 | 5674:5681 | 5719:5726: -0.1 angstroms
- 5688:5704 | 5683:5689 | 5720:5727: 0.4 angstroms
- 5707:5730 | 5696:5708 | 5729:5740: 0.0 angstroms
